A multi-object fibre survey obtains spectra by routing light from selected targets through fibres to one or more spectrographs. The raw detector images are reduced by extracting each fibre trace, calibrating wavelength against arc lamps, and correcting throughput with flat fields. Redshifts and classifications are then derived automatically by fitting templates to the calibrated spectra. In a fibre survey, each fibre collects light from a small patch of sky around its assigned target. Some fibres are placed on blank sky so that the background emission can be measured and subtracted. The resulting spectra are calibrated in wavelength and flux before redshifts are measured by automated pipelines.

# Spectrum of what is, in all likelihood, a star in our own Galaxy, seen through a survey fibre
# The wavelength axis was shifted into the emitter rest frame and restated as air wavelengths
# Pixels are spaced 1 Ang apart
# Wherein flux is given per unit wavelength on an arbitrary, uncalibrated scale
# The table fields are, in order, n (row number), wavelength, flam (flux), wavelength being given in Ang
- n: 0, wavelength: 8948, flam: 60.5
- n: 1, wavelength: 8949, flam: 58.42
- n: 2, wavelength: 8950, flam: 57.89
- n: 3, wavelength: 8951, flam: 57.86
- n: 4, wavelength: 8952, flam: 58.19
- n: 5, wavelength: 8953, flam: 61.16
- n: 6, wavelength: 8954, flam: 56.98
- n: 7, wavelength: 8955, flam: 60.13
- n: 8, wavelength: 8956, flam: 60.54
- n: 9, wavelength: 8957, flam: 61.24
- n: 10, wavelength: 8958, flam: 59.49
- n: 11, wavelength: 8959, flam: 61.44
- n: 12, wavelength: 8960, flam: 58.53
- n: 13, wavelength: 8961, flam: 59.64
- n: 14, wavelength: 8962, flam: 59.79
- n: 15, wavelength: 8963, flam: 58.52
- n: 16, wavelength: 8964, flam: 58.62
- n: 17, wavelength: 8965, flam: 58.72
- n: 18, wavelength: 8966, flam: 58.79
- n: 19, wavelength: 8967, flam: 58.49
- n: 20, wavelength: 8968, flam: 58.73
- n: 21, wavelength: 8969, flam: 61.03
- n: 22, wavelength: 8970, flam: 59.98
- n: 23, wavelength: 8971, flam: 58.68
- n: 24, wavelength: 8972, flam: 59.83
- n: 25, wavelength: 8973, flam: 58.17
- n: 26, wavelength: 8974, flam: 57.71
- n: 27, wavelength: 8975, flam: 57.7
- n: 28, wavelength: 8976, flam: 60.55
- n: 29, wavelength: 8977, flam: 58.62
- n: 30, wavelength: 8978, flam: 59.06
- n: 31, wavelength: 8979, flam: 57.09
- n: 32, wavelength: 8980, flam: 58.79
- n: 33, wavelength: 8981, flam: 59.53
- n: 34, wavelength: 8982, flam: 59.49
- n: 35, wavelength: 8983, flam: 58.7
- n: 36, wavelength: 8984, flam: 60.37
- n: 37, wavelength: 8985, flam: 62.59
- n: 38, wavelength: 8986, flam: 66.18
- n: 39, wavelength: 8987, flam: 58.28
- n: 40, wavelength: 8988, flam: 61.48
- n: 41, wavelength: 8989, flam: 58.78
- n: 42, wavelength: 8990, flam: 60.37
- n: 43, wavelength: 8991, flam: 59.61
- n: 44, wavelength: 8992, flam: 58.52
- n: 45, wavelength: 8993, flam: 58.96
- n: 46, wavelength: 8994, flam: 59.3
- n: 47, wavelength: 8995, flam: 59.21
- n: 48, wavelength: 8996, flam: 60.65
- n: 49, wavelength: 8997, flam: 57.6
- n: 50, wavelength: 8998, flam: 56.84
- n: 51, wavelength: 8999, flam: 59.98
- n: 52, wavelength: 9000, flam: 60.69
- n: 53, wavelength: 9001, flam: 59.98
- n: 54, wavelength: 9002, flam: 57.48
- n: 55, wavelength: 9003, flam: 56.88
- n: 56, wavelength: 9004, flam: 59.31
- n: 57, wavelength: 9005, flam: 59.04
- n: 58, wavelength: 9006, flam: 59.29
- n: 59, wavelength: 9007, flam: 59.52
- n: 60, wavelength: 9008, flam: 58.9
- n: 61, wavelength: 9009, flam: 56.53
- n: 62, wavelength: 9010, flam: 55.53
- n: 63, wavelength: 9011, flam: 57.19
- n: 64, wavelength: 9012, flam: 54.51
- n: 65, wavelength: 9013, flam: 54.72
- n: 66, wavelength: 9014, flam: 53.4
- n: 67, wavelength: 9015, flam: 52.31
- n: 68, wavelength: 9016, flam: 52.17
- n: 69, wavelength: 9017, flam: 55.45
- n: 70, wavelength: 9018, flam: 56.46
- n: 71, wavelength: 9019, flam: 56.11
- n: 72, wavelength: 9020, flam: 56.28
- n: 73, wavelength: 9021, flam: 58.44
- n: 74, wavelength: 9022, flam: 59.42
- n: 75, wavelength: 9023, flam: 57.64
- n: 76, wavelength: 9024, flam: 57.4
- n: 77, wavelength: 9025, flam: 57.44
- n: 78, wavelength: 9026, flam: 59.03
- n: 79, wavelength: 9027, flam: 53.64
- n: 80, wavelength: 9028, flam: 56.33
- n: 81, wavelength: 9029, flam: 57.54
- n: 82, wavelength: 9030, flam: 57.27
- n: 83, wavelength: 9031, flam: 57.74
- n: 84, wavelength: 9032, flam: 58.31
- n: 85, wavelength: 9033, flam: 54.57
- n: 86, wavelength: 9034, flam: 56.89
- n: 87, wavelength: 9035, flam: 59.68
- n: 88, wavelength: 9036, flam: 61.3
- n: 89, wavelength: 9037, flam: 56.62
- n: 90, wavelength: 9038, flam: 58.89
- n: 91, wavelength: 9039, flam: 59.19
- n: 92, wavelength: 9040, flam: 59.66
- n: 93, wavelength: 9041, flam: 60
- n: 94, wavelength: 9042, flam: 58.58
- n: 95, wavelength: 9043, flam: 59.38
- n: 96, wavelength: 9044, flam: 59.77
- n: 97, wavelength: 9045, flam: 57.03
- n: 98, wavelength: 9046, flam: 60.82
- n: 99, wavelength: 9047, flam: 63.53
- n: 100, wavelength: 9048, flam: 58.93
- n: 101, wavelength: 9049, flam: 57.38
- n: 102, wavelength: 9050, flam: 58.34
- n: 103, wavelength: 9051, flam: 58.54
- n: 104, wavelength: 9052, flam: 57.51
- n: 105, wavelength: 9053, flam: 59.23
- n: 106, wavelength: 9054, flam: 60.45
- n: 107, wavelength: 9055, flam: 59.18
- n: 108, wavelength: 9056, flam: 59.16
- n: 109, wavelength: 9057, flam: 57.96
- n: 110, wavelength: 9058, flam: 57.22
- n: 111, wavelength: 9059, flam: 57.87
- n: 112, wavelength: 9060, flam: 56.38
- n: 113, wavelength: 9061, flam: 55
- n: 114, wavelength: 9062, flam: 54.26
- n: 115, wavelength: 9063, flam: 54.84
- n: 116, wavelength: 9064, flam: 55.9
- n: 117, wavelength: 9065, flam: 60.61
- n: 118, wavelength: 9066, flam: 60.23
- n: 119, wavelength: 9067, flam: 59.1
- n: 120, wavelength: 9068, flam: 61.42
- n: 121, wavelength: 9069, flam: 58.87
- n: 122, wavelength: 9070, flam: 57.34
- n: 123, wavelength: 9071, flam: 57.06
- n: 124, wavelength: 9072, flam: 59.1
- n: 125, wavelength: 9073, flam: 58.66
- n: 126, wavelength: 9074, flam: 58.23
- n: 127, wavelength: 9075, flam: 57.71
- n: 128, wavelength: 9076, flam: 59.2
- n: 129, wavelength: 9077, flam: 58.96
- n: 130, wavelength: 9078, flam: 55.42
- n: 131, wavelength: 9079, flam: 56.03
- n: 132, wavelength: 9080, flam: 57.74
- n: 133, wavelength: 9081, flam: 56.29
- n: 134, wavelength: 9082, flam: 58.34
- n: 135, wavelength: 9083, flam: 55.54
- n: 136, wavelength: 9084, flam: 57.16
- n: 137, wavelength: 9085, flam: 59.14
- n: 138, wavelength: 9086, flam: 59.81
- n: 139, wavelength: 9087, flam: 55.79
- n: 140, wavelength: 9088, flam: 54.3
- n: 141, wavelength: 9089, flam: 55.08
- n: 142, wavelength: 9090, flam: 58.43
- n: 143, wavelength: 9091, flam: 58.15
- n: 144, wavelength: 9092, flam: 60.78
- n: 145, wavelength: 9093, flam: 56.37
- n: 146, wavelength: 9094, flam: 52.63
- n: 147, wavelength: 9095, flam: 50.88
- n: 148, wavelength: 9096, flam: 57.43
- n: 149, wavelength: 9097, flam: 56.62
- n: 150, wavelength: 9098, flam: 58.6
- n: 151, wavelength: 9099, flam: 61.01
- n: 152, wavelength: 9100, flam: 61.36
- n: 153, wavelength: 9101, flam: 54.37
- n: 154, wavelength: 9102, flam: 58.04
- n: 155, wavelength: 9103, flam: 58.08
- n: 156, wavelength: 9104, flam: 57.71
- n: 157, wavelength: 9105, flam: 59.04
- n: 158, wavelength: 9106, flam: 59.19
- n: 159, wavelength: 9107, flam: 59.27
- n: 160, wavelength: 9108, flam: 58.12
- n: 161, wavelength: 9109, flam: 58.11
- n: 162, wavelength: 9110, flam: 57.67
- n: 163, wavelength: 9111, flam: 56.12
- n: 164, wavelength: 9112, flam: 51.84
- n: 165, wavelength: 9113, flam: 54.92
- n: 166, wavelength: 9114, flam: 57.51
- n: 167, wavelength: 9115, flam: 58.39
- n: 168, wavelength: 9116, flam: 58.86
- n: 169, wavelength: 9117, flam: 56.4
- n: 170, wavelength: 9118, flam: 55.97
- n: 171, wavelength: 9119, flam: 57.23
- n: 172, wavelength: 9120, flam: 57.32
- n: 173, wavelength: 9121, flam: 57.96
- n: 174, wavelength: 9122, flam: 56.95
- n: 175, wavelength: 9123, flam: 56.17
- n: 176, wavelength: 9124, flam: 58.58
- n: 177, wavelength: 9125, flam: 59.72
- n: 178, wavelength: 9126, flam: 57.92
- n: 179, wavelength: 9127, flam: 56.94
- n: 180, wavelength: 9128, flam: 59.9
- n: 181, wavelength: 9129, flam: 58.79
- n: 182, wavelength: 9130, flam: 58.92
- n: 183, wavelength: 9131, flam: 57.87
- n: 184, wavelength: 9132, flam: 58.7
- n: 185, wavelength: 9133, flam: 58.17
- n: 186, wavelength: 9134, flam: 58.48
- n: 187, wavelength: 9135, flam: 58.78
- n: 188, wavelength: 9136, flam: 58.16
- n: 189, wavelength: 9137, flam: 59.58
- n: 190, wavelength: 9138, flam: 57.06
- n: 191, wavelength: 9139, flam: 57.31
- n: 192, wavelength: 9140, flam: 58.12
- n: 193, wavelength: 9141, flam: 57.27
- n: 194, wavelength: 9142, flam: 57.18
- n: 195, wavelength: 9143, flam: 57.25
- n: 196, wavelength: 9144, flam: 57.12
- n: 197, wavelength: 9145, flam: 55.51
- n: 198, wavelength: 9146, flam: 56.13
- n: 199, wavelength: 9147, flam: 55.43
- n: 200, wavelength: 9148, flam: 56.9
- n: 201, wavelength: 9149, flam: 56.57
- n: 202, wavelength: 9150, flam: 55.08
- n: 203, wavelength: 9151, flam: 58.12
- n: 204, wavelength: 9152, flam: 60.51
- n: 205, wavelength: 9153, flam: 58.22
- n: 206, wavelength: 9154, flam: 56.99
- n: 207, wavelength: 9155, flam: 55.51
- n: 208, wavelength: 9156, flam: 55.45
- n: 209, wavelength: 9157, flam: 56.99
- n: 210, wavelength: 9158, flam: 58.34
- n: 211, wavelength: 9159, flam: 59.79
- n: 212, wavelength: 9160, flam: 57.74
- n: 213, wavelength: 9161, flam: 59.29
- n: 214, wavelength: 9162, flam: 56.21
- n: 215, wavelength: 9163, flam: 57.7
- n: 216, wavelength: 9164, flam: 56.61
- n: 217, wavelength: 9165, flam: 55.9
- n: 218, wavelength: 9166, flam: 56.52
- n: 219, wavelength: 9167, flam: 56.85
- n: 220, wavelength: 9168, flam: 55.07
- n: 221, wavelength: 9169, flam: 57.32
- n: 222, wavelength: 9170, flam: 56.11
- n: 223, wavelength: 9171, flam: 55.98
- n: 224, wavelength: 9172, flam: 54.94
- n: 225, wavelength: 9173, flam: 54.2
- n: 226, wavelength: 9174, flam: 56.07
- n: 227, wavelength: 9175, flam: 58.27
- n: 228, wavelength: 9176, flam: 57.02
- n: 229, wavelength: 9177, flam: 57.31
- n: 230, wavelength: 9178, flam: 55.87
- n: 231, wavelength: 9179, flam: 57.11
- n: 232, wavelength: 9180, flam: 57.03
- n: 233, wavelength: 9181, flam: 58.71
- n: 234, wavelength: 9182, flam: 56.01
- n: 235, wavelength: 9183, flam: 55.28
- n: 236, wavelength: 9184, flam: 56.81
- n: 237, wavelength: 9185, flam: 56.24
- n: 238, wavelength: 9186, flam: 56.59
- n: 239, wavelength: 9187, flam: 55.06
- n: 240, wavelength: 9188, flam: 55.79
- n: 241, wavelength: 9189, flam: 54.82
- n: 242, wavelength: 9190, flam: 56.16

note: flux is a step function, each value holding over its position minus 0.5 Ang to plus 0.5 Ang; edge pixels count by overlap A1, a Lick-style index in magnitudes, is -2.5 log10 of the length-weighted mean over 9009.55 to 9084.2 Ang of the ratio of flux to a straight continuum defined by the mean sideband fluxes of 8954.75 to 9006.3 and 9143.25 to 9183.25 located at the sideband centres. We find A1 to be 0.02 mag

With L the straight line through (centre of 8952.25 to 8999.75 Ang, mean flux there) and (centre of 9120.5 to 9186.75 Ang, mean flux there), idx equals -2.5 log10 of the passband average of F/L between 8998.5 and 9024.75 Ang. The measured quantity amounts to 0.04 mag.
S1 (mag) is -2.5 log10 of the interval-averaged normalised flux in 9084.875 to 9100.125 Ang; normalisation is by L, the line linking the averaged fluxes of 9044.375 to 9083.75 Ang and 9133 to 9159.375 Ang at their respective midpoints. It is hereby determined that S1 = 0.01 mag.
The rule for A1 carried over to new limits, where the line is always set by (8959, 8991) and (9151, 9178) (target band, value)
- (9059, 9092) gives 0.011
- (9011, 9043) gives 0.033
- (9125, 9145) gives -0.013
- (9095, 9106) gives -0.002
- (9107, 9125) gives 0.010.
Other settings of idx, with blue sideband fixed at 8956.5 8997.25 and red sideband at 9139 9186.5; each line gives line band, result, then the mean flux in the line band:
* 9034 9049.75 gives -0.01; 59.3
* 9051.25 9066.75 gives 0.01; 57.8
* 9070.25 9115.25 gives 0.01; 57.3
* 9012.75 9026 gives 0.05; 56.1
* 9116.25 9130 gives -0.01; 57.7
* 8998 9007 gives 0.00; 59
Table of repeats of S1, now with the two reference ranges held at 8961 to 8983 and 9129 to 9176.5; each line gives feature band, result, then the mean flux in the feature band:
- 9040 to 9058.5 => -0.016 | 59.1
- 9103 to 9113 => 0.005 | 57.4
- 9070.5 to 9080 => 0.003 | 57.8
